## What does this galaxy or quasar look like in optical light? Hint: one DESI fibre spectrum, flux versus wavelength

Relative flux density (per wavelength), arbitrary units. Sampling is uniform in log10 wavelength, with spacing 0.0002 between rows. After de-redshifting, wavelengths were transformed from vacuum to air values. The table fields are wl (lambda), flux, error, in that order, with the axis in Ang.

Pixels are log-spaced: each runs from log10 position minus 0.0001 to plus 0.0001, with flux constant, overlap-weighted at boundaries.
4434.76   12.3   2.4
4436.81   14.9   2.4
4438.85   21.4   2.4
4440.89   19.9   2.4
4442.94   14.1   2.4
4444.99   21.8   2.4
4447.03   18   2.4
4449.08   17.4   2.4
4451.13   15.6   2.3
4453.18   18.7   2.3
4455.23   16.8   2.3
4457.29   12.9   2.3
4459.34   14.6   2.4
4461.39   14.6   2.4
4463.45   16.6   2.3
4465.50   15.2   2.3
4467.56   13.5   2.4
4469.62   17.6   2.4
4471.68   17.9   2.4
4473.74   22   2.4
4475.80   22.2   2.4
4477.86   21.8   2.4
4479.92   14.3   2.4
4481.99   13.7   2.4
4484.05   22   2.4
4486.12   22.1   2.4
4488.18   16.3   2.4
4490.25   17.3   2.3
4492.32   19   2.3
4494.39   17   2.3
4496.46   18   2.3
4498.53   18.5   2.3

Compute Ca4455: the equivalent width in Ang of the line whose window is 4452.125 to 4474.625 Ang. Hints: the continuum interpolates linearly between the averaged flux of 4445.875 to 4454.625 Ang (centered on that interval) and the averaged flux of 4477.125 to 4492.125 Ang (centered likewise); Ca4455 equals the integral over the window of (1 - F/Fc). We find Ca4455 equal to 1.8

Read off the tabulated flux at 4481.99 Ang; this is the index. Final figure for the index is 13.7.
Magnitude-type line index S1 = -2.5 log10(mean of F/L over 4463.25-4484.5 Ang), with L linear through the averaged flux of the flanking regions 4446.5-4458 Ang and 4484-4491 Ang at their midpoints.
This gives 0.020 mag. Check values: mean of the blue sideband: 16.6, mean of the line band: 17.8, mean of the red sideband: 19.1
